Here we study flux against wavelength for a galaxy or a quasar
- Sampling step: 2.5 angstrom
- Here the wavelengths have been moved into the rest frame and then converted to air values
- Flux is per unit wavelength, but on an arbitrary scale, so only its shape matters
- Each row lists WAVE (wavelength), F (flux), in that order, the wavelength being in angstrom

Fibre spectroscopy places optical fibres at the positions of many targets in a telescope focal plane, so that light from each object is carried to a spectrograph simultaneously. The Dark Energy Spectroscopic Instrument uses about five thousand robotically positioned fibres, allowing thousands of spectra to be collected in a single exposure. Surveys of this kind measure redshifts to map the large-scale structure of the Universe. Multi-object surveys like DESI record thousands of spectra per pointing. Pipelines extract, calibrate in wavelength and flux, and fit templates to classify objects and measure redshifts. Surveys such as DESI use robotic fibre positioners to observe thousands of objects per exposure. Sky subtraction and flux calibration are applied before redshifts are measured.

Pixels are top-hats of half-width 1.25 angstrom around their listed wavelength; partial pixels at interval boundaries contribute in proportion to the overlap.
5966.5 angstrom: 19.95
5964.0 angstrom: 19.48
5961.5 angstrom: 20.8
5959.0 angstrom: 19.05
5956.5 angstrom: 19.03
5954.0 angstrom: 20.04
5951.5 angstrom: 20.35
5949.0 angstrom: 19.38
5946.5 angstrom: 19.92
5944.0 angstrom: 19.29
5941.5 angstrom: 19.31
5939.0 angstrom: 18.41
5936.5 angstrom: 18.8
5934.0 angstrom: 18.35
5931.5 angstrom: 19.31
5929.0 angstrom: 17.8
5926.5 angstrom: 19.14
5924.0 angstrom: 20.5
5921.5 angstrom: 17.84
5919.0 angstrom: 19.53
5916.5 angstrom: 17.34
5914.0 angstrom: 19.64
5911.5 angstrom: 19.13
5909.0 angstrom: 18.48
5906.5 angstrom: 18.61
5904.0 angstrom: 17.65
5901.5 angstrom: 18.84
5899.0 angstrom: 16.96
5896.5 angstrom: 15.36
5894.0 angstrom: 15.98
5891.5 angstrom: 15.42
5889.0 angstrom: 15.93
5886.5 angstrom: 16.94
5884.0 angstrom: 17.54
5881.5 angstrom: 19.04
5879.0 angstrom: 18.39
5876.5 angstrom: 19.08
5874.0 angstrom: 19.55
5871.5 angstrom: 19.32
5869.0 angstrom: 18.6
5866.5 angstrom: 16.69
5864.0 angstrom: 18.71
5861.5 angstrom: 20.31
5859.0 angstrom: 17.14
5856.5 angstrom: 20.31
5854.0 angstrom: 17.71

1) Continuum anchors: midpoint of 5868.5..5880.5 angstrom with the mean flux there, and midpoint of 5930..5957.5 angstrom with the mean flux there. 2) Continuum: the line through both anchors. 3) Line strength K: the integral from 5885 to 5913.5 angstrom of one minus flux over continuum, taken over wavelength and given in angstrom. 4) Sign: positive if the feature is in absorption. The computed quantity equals 2.74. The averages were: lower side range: 19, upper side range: 19.3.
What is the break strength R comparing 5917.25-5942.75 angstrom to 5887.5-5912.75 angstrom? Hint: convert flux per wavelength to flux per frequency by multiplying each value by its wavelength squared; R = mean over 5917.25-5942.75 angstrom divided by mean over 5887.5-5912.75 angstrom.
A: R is 1.1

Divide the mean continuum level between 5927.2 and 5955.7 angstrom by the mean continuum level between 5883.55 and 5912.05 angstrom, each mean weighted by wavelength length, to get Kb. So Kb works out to 1.12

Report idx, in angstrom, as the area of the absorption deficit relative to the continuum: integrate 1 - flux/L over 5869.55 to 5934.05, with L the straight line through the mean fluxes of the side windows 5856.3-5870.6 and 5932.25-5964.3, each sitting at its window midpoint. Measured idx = 2.64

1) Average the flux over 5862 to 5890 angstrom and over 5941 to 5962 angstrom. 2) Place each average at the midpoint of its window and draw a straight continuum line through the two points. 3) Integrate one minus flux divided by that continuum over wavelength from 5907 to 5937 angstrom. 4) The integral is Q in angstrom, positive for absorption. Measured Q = 0.45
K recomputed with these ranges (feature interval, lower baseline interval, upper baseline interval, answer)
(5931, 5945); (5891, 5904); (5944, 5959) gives 0.02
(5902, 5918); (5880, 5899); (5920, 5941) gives -0.71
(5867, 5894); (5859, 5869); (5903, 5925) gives 0.95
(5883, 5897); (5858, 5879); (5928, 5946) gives 1.87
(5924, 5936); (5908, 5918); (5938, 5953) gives 0.15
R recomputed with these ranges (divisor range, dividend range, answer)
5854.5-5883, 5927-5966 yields 1.05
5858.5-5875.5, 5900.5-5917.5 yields 1.01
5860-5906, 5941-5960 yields 1.12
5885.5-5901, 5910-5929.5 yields 1.18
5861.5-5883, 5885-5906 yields 0.90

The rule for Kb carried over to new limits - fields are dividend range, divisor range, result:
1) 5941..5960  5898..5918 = 1.07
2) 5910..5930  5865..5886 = 1.02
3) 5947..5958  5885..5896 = 1.23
